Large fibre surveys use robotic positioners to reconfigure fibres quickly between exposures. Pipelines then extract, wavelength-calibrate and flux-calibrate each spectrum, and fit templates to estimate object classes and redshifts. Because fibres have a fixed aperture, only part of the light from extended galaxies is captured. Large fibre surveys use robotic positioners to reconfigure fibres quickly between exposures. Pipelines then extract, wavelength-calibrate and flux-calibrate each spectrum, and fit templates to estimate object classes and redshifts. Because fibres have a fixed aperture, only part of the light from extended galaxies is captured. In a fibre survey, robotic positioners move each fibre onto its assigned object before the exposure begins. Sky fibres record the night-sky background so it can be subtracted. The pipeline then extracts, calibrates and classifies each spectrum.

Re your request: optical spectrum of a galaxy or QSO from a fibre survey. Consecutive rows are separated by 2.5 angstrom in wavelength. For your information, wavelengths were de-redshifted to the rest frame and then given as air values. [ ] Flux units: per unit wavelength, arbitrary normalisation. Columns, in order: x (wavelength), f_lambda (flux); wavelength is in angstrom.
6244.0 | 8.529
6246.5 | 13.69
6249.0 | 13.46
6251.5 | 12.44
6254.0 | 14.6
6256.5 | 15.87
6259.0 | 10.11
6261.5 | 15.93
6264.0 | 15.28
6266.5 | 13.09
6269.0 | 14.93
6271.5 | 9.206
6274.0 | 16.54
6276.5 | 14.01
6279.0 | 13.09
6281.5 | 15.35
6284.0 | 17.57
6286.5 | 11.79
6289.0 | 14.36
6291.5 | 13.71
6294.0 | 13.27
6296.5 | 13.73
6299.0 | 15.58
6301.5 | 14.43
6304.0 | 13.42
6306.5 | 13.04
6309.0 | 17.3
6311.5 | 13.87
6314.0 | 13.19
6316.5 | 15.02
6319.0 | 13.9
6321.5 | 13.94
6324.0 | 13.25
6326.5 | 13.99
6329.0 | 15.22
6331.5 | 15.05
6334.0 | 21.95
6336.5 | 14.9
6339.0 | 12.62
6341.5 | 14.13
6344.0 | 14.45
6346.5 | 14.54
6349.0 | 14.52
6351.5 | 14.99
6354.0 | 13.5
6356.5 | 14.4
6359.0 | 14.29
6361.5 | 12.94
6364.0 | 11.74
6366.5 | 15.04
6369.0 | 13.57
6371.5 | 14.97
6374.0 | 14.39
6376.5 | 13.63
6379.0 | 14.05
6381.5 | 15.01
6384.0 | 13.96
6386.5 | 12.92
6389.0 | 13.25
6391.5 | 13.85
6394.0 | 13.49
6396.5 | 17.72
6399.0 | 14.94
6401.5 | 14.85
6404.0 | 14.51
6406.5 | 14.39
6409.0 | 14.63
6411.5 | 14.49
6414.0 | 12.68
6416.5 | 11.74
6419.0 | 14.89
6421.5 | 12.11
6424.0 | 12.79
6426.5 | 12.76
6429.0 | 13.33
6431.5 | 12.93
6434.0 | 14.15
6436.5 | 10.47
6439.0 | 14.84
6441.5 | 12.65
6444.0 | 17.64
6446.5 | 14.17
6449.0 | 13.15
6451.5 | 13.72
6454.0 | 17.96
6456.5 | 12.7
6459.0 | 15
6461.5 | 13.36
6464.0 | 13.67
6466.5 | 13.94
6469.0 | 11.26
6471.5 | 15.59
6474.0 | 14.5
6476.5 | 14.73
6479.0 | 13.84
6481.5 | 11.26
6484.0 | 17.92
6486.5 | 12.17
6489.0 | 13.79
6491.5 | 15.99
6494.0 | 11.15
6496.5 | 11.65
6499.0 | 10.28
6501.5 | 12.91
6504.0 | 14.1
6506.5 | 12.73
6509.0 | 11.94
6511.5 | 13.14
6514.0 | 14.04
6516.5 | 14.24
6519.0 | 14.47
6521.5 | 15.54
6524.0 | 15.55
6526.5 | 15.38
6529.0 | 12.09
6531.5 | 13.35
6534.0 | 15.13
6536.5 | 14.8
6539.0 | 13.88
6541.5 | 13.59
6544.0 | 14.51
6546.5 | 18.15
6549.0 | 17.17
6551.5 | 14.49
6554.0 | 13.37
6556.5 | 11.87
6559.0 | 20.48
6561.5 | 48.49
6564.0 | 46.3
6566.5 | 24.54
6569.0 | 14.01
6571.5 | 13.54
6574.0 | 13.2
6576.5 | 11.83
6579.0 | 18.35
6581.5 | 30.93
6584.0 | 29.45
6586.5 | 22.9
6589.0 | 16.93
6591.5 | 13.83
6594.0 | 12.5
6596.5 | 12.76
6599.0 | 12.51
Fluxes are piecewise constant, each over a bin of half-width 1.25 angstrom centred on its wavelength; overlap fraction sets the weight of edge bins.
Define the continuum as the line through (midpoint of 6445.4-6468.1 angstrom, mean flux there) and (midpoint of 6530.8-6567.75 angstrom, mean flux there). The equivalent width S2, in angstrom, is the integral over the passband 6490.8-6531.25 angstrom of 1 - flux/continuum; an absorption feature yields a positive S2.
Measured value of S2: 9.7 angstrom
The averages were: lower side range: 14.1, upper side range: 20.1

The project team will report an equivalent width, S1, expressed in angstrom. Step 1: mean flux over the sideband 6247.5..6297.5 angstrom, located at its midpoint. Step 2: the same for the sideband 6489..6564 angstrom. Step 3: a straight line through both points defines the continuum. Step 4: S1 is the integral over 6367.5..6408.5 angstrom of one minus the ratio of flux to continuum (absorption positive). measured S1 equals 1.2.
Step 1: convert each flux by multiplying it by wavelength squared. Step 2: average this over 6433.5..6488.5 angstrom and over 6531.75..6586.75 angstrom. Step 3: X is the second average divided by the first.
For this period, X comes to 1.46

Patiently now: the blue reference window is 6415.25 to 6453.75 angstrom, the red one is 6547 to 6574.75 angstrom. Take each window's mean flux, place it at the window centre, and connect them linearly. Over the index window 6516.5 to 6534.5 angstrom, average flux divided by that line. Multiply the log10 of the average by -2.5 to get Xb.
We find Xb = 0.317 mag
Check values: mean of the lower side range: 13.5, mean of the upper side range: 21.6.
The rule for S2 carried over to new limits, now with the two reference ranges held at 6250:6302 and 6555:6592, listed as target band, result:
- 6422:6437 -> 4.57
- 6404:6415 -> 2.29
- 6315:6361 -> 3.29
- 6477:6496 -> 6.03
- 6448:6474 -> 7.08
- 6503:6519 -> 5.65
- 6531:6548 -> 5.29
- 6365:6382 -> 2.54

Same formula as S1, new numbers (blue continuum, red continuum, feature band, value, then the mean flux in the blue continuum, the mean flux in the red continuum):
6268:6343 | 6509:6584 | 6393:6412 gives 1.1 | 14.4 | 17.9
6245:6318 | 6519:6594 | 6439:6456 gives 2.0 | 14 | 18.6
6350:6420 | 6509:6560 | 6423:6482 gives 2.3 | 14.1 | 14.7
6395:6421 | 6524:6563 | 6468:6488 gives 2.4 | 14.4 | 17.3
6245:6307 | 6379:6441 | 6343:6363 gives -0.5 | 13.9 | 13.8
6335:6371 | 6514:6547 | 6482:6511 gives 2.7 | 14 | 14.6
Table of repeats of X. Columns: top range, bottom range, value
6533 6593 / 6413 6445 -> 1.54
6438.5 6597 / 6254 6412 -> 1.19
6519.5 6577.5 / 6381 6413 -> 1.30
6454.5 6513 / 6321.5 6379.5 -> 0.97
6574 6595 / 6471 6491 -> 1.40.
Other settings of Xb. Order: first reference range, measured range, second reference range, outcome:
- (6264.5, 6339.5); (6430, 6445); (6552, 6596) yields 0.28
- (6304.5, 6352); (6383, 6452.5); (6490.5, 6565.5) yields 0.12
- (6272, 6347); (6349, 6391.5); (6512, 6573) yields 0.11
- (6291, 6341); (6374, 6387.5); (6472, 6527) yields 0.02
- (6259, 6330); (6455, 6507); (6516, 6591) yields 0.27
